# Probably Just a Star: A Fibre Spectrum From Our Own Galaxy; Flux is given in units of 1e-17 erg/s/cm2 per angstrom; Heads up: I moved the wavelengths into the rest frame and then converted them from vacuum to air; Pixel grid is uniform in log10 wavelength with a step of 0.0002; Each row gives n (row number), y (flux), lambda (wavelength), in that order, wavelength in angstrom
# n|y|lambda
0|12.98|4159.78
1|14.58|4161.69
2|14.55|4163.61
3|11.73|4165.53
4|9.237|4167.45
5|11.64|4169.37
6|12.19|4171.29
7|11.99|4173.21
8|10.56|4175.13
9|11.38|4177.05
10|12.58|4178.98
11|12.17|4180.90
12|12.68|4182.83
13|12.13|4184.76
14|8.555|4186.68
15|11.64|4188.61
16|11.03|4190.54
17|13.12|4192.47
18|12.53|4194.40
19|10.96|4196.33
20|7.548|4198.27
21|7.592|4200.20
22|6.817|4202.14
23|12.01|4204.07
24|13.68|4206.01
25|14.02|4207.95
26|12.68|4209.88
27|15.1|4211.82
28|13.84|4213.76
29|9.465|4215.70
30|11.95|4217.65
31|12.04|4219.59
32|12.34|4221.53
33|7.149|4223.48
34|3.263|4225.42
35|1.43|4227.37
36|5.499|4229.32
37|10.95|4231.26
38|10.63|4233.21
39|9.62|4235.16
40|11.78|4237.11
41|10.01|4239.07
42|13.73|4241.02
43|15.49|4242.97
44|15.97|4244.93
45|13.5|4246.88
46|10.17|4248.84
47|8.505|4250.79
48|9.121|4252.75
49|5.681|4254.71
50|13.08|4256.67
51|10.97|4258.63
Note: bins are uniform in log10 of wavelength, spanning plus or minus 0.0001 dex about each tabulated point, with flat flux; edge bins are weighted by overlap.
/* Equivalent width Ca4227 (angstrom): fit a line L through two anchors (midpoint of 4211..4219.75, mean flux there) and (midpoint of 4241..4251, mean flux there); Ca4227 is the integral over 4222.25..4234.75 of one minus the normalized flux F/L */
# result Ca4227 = 5.9 angstrom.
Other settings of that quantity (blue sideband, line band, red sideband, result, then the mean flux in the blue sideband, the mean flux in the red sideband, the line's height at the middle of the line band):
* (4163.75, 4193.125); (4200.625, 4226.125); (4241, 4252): 2.2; 11.6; 12.7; 12.2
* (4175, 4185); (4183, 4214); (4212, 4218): 1.7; 12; 12.2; 12.1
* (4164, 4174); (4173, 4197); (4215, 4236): -2.2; 11.5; 8.56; 10.7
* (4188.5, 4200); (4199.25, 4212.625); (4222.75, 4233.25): -3.8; 10.9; 6.11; 9.22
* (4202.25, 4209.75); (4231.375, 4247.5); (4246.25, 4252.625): -2.5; 12.5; 10.4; 10.8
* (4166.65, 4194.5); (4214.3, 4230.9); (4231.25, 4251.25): 5.2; 11.5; 12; 11.8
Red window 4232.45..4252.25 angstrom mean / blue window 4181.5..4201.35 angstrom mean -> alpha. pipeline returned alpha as 1.10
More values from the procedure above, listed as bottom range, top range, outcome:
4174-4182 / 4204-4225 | 1.02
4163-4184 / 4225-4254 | 0.85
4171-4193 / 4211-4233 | 0.81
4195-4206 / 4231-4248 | 1.31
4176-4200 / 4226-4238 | 0.72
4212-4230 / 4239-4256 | 1.29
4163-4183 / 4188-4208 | 0.92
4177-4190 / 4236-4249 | 1.13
